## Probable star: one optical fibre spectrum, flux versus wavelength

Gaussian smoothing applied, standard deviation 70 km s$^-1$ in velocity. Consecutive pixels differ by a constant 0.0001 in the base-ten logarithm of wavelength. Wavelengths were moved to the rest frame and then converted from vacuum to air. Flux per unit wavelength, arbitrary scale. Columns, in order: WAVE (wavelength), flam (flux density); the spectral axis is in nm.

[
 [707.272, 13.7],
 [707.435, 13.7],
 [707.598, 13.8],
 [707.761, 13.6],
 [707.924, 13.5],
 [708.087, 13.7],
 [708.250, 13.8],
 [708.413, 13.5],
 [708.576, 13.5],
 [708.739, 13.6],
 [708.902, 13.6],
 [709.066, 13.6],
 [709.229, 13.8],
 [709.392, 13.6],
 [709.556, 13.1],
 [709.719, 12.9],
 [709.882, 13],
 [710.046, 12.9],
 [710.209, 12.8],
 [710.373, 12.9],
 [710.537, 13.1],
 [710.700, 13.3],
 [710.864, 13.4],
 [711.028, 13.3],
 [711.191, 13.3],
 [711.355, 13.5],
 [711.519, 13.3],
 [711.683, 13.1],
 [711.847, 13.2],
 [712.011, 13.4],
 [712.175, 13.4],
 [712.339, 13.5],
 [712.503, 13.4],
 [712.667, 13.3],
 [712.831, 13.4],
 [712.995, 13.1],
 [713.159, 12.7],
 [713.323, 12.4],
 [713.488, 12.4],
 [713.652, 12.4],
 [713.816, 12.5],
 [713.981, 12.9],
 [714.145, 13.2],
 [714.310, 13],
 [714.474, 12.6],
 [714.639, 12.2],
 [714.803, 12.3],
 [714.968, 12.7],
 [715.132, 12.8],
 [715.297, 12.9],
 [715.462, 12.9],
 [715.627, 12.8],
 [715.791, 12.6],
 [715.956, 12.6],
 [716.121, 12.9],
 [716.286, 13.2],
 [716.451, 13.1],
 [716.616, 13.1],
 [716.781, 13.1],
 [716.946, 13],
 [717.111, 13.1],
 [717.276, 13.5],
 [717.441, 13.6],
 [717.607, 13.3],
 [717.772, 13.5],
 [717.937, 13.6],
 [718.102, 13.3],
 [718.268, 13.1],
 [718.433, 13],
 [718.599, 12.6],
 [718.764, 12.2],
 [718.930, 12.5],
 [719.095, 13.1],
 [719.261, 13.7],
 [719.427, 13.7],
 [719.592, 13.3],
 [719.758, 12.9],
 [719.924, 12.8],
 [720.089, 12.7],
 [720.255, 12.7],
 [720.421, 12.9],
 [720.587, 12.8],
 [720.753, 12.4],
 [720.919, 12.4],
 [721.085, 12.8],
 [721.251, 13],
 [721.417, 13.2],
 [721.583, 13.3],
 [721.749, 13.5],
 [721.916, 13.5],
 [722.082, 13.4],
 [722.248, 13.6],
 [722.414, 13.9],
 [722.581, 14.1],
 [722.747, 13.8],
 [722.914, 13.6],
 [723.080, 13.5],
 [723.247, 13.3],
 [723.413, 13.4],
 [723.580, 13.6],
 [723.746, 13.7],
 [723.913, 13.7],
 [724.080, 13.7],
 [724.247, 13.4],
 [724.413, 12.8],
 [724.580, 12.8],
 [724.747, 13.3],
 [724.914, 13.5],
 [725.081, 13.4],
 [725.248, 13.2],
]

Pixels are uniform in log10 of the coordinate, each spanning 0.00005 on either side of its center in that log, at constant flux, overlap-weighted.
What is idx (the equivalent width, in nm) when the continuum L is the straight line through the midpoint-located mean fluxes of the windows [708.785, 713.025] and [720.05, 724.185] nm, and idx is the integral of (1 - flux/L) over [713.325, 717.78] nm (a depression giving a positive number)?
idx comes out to 0.14 nm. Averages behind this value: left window 13.3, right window 13.3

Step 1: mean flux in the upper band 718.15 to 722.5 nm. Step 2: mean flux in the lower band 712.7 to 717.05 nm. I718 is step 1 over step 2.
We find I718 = 1.02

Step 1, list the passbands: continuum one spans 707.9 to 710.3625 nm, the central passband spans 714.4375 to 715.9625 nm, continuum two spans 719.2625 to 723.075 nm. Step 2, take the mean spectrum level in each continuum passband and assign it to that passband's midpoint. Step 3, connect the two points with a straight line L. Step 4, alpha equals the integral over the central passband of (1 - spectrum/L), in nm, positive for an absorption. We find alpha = 0.07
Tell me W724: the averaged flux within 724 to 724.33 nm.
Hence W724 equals 13.6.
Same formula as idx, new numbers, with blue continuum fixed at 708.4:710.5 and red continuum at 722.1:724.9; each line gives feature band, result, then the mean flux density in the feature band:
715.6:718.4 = 0.05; 13.1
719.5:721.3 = 0.09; 12.8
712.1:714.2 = 0.06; 13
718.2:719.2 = 0.05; 12.8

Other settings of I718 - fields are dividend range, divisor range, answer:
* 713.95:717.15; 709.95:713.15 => 0.97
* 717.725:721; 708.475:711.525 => 0.97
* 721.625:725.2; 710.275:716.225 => 1.04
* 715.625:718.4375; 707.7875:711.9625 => 0.99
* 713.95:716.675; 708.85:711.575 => 0.97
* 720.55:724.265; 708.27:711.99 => 1.01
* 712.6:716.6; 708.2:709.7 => 0.94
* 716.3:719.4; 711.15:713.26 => 0.99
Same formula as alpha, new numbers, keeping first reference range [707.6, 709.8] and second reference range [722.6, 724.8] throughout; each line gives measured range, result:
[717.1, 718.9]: 0.05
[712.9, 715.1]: 0.14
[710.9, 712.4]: 0.02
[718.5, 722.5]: 0.13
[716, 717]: 0.03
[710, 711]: 0.03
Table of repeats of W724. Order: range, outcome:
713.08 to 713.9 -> 12.5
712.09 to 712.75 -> 13.4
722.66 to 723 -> 13.7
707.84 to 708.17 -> 13.6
